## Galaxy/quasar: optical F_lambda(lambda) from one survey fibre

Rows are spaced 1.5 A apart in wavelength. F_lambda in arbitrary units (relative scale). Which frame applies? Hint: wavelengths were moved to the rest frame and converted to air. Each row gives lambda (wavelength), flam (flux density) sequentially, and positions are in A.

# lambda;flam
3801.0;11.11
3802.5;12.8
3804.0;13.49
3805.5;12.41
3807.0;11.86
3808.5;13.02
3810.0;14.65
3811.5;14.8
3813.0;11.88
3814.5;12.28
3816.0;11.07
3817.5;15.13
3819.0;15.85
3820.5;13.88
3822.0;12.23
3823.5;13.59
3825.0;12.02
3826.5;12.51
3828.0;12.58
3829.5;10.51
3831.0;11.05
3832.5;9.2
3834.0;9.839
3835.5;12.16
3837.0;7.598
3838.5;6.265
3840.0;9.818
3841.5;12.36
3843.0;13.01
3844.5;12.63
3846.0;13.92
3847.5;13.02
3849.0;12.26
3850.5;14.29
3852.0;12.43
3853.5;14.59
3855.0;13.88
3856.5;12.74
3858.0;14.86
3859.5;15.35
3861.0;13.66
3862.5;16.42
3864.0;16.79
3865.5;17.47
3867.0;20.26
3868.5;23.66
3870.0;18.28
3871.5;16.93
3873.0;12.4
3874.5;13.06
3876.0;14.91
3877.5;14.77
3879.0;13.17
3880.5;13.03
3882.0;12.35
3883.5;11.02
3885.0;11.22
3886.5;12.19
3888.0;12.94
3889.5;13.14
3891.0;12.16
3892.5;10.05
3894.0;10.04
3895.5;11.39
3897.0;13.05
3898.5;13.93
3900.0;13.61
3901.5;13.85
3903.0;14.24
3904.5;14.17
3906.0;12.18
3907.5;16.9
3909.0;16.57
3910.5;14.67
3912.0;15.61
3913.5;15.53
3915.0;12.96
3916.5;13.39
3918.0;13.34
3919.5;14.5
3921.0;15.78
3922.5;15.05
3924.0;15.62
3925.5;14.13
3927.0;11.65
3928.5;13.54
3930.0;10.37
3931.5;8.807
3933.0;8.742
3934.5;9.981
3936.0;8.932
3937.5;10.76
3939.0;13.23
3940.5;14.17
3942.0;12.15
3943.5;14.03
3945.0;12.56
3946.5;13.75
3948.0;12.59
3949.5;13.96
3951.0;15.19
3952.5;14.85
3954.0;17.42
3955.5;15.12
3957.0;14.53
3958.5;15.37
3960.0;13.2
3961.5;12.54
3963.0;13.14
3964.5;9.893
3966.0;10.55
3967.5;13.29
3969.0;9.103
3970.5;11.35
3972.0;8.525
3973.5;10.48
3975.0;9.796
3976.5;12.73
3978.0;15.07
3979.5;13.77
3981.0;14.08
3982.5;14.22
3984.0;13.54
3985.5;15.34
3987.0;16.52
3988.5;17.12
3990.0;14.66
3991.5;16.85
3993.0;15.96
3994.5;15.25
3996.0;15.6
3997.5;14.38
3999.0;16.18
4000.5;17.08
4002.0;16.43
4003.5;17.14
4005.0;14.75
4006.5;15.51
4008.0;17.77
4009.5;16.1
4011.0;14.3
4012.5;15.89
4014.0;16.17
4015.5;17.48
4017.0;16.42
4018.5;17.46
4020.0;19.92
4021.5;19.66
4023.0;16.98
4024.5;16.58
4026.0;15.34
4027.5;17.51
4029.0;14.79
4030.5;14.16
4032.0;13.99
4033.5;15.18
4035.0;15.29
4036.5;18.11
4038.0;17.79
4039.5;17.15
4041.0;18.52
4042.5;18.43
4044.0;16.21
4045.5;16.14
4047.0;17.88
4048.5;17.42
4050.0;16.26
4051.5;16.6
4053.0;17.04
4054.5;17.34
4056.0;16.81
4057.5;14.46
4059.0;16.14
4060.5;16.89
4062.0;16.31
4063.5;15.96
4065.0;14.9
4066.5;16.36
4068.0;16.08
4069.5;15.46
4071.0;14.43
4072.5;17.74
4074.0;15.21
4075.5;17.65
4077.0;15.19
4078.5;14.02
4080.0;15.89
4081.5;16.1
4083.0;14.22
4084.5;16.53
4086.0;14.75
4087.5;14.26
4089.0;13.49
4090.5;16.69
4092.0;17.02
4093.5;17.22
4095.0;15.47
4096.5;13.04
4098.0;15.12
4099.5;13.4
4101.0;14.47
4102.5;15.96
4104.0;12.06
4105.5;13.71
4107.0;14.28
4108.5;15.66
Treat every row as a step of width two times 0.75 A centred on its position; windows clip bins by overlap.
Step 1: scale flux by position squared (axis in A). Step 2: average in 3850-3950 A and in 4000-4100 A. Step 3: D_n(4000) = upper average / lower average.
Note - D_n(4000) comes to 1.27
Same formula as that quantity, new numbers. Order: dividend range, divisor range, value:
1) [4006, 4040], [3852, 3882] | 1.16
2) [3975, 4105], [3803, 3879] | 1.30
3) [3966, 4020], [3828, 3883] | 1.17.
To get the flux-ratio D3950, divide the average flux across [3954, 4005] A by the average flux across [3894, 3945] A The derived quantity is 1.06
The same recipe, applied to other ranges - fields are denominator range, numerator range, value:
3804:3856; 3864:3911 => 1.15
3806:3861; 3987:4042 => 1.31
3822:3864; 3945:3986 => 1.05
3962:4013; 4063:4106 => 1.08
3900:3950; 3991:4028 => 1.24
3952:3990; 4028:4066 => 1.23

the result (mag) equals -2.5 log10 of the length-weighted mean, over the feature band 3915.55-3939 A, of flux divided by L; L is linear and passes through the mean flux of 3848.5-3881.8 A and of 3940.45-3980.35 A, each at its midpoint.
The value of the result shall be 0.116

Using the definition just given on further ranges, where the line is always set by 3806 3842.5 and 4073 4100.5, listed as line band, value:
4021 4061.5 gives -0.13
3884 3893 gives 0.07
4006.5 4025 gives -0.18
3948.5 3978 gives 0.08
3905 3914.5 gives -0.16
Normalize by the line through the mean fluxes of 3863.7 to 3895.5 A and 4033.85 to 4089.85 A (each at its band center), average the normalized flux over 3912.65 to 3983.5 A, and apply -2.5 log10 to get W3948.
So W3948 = 0.16 mag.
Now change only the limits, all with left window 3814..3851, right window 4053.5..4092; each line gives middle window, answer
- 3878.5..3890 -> 0.04 mag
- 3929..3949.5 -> 0.17 mag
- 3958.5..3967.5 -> 0.14 mag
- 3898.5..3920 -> -0.10 mag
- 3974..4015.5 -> -0.05 mag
